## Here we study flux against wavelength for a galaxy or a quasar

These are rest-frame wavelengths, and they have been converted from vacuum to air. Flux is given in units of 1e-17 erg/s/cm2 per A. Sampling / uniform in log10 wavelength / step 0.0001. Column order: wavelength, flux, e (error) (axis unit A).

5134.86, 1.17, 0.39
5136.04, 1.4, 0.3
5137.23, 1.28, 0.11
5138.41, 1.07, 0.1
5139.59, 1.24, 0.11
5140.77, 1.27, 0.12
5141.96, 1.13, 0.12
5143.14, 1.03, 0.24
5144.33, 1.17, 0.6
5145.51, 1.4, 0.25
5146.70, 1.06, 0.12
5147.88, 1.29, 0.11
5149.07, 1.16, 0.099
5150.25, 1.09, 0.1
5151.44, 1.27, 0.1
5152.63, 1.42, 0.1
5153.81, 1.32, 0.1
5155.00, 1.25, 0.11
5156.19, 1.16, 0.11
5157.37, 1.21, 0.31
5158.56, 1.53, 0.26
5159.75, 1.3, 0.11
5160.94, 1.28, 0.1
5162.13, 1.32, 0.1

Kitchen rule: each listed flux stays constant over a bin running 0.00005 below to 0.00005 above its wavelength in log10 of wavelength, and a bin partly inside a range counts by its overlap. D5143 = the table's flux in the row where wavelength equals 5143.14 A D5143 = 1.03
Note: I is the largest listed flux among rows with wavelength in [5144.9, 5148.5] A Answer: 1.4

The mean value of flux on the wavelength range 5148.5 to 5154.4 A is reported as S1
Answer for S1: 1.25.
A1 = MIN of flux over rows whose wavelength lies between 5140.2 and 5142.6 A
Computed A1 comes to 1.13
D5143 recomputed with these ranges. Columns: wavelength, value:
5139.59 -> 1.24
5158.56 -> 1.53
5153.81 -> 1.32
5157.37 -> 1.21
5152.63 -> 1.42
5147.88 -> 1.29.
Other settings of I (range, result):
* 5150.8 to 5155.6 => 1.42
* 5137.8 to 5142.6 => 1.27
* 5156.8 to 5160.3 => 1.53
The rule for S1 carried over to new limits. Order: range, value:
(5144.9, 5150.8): 1.2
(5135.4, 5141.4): 1.25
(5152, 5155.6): 1.33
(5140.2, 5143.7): 1.14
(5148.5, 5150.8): 1.13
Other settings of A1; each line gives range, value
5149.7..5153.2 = 1.09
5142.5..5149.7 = 1.03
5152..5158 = 1.16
